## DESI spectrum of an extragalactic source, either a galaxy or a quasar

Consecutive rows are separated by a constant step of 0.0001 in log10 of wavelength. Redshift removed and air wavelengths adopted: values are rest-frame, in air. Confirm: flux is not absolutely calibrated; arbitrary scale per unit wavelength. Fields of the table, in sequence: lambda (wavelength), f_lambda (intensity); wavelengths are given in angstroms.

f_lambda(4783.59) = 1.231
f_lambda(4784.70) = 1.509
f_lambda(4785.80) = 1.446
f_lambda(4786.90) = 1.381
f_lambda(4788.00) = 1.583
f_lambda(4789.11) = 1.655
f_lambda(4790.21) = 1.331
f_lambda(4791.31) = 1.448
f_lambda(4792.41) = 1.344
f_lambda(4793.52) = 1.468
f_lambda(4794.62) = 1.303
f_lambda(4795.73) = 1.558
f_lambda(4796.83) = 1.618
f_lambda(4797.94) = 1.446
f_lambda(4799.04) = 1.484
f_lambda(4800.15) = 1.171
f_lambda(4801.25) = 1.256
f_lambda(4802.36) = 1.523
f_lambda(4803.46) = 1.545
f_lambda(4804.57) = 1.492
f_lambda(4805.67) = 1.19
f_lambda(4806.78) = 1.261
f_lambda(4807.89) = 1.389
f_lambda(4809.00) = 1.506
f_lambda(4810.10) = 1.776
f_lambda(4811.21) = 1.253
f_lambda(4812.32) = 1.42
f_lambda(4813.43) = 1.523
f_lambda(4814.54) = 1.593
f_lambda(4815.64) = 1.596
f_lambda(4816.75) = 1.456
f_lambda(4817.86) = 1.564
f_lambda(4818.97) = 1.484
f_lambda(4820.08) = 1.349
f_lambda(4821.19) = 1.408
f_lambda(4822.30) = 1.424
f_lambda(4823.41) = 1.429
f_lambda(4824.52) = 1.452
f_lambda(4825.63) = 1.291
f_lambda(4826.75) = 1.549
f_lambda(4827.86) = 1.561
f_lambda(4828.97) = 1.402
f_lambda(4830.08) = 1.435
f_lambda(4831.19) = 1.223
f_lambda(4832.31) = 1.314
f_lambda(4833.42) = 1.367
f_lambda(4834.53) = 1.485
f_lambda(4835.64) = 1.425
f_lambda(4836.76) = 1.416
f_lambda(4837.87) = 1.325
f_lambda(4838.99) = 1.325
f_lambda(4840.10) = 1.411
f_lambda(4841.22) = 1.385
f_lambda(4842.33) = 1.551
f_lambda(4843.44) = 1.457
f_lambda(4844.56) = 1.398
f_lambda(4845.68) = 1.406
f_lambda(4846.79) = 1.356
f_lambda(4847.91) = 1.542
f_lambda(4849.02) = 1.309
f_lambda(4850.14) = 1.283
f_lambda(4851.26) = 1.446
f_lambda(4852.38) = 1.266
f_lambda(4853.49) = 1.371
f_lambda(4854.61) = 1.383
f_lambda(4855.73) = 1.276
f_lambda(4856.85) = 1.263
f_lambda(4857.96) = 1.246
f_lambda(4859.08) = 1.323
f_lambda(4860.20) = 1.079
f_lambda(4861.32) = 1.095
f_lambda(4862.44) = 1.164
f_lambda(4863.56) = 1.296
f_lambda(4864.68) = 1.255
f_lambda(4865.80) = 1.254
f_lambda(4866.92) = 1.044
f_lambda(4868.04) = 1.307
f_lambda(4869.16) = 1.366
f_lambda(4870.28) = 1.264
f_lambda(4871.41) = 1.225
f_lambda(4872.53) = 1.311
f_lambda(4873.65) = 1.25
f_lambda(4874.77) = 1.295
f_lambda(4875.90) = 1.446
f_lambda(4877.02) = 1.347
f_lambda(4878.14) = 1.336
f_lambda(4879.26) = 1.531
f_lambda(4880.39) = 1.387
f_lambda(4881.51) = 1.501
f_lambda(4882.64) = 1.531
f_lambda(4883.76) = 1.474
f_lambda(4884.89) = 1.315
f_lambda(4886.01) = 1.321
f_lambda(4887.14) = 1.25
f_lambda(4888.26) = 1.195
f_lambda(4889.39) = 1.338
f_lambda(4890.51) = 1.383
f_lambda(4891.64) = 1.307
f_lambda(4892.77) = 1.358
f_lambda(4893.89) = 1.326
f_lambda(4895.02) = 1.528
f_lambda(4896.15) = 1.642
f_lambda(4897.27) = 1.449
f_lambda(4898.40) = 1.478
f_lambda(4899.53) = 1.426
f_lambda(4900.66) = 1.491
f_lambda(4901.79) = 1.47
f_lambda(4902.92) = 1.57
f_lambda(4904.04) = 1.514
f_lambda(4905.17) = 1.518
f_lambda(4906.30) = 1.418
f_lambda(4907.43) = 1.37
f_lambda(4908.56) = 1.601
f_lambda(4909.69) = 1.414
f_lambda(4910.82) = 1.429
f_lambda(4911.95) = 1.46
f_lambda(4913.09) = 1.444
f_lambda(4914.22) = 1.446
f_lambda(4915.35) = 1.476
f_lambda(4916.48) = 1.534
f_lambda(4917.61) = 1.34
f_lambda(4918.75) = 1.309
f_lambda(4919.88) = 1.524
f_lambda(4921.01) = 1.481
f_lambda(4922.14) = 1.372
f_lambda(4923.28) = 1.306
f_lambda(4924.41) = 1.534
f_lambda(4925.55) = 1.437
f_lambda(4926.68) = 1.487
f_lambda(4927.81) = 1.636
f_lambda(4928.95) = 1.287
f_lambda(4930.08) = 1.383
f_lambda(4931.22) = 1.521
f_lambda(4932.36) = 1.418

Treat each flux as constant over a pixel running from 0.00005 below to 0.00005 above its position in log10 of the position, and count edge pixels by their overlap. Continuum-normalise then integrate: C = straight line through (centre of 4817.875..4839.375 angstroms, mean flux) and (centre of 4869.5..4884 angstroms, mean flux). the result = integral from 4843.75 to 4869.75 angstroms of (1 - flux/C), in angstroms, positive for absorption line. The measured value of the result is 1.77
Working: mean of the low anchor 1.41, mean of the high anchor 1.37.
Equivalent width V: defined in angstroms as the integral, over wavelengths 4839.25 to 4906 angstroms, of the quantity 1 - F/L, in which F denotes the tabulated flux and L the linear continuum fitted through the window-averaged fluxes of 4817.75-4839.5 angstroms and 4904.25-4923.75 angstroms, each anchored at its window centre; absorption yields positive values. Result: 2.9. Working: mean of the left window 1.41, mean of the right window 1.44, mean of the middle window 1.36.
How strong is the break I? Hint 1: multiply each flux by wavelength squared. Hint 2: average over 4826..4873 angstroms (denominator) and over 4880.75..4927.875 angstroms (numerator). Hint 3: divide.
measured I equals 1.1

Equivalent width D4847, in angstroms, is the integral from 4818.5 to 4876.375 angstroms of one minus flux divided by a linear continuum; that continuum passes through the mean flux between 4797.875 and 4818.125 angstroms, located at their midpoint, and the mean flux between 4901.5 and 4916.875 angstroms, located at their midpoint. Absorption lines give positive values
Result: 4.39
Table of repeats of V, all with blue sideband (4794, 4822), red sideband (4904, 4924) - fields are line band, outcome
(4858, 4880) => 2.6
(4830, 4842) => 0.6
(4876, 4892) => 0.7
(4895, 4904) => -0.4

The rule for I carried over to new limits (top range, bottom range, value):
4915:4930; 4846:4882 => 1.13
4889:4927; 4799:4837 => 1.05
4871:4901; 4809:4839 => 0.99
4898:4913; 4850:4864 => 1.18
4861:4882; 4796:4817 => 0.92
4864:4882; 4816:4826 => 0.94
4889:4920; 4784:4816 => 1.04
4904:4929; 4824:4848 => 1.06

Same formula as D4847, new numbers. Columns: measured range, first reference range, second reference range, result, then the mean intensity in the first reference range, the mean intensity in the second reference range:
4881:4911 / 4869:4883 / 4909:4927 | -0.6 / 1.37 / 1.44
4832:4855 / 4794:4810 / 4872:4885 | 0.3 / 1.42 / 1.4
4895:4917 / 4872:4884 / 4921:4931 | -1.0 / 1.4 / 1.44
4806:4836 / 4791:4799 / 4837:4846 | -0.2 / 1.46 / 1.41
